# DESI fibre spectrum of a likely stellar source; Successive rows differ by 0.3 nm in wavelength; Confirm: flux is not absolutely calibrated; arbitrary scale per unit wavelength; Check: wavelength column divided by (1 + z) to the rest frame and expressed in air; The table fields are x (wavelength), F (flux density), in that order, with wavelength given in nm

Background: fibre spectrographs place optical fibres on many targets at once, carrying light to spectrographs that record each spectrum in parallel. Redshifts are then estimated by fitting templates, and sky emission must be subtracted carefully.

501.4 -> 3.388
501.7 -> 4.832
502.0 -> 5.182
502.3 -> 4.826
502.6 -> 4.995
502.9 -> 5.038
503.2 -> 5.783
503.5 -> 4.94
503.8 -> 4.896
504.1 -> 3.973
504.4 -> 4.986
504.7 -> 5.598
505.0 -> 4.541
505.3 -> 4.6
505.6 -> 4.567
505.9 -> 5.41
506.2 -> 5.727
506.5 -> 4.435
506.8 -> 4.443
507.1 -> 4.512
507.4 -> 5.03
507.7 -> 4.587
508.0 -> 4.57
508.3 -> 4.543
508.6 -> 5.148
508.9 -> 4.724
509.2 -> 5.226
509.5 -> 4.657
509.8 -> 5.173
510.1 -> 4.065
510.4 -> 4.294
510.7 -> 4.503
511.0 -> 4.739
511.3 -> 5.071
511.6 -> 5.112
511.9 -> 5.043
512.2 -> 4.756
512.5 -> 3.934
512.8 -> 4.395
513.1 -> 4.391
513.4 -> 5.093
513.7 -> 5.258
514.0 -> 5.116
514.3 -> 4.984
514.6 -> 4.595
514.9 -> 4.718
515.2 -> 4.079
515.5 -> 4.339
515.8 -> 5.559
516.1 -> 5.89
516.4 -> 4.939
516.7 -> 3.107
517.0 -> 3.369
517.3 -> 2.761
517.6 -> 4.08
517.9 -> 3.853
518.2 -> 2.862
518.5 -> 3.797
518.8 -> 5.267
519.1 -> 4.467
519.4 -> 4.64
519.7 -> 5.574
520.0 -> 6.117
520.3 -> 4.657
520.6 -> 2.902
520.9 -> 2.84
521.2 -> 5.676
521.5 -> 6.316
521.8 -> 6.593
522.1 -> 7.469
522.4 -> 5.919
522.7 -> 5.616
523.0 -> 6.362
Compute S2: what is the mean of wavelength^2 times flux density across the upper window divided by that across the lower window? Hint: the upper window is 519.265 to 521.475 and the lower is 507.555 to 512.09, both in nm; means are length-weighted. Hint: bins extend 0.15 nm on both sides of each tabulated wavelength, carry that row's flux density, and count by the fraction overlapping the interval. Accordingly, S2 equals 1.03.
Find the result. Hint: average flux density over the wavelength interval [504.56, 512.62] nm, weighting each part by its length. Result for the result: 4.78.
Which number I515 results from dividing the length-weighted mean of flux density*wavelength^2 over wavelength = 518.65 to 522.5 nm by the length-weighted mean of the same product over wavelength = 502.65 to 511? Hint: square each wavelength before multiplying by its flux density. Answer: 1.15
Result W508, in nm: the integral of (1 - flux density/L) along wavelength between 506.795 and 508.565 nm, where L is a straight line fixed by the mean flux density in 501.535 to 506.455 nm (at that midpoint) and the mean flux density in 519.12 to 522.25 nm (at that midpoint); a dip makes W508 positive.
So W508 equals 0.13 nm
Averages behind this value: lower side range 4.98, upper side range 5.24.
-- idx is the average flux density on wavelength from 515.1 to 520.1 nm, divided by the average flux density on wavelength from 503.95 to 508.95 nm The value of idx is 0.9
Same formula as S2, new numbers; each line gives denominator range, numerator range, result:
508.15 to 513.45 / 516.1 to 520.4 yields 0.94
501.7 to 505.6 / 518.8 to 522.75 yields 1.15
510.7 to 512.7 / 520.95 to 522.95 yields 1.34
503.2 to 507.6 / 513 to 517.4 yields 0.98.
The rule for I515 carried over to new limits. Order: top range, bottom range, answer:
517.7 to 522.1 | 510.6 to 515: 1.03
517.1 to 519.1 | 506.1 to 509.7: 0.83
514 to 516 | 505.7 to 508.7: 1.02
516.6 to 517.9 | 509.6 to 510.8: 0.77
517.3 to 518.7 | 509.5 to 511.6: 0.79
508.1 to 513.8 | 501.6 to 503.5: 0.96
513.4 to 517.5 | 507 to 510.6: 0.99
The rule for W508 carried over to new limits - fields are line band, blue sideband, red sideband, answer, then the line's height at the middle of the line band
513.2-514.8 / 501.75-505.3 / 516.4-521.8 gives -0.16 nm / 4.54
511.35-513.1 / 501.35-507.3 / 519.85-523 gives 0.16 nm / 5.14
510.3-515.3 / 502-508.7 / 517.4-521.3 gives -0.15 nm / 4.58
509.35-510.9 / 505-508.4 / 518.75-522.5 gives 0.11 nm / 4.88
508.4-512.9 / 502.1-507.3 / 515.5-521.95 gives 0.02 nm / 4.75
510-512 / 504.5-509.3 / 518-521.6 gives 0.03 nm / 4.76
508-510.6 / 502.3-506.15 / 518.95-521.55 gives 0.09 nm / 4.89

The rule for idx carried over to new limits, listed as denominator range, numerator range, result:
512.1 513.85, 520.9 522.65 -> 1.30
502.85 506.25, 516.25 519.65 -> 0.80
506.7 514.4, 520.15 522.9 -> 1.13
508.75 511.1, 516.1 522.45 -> 0.99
